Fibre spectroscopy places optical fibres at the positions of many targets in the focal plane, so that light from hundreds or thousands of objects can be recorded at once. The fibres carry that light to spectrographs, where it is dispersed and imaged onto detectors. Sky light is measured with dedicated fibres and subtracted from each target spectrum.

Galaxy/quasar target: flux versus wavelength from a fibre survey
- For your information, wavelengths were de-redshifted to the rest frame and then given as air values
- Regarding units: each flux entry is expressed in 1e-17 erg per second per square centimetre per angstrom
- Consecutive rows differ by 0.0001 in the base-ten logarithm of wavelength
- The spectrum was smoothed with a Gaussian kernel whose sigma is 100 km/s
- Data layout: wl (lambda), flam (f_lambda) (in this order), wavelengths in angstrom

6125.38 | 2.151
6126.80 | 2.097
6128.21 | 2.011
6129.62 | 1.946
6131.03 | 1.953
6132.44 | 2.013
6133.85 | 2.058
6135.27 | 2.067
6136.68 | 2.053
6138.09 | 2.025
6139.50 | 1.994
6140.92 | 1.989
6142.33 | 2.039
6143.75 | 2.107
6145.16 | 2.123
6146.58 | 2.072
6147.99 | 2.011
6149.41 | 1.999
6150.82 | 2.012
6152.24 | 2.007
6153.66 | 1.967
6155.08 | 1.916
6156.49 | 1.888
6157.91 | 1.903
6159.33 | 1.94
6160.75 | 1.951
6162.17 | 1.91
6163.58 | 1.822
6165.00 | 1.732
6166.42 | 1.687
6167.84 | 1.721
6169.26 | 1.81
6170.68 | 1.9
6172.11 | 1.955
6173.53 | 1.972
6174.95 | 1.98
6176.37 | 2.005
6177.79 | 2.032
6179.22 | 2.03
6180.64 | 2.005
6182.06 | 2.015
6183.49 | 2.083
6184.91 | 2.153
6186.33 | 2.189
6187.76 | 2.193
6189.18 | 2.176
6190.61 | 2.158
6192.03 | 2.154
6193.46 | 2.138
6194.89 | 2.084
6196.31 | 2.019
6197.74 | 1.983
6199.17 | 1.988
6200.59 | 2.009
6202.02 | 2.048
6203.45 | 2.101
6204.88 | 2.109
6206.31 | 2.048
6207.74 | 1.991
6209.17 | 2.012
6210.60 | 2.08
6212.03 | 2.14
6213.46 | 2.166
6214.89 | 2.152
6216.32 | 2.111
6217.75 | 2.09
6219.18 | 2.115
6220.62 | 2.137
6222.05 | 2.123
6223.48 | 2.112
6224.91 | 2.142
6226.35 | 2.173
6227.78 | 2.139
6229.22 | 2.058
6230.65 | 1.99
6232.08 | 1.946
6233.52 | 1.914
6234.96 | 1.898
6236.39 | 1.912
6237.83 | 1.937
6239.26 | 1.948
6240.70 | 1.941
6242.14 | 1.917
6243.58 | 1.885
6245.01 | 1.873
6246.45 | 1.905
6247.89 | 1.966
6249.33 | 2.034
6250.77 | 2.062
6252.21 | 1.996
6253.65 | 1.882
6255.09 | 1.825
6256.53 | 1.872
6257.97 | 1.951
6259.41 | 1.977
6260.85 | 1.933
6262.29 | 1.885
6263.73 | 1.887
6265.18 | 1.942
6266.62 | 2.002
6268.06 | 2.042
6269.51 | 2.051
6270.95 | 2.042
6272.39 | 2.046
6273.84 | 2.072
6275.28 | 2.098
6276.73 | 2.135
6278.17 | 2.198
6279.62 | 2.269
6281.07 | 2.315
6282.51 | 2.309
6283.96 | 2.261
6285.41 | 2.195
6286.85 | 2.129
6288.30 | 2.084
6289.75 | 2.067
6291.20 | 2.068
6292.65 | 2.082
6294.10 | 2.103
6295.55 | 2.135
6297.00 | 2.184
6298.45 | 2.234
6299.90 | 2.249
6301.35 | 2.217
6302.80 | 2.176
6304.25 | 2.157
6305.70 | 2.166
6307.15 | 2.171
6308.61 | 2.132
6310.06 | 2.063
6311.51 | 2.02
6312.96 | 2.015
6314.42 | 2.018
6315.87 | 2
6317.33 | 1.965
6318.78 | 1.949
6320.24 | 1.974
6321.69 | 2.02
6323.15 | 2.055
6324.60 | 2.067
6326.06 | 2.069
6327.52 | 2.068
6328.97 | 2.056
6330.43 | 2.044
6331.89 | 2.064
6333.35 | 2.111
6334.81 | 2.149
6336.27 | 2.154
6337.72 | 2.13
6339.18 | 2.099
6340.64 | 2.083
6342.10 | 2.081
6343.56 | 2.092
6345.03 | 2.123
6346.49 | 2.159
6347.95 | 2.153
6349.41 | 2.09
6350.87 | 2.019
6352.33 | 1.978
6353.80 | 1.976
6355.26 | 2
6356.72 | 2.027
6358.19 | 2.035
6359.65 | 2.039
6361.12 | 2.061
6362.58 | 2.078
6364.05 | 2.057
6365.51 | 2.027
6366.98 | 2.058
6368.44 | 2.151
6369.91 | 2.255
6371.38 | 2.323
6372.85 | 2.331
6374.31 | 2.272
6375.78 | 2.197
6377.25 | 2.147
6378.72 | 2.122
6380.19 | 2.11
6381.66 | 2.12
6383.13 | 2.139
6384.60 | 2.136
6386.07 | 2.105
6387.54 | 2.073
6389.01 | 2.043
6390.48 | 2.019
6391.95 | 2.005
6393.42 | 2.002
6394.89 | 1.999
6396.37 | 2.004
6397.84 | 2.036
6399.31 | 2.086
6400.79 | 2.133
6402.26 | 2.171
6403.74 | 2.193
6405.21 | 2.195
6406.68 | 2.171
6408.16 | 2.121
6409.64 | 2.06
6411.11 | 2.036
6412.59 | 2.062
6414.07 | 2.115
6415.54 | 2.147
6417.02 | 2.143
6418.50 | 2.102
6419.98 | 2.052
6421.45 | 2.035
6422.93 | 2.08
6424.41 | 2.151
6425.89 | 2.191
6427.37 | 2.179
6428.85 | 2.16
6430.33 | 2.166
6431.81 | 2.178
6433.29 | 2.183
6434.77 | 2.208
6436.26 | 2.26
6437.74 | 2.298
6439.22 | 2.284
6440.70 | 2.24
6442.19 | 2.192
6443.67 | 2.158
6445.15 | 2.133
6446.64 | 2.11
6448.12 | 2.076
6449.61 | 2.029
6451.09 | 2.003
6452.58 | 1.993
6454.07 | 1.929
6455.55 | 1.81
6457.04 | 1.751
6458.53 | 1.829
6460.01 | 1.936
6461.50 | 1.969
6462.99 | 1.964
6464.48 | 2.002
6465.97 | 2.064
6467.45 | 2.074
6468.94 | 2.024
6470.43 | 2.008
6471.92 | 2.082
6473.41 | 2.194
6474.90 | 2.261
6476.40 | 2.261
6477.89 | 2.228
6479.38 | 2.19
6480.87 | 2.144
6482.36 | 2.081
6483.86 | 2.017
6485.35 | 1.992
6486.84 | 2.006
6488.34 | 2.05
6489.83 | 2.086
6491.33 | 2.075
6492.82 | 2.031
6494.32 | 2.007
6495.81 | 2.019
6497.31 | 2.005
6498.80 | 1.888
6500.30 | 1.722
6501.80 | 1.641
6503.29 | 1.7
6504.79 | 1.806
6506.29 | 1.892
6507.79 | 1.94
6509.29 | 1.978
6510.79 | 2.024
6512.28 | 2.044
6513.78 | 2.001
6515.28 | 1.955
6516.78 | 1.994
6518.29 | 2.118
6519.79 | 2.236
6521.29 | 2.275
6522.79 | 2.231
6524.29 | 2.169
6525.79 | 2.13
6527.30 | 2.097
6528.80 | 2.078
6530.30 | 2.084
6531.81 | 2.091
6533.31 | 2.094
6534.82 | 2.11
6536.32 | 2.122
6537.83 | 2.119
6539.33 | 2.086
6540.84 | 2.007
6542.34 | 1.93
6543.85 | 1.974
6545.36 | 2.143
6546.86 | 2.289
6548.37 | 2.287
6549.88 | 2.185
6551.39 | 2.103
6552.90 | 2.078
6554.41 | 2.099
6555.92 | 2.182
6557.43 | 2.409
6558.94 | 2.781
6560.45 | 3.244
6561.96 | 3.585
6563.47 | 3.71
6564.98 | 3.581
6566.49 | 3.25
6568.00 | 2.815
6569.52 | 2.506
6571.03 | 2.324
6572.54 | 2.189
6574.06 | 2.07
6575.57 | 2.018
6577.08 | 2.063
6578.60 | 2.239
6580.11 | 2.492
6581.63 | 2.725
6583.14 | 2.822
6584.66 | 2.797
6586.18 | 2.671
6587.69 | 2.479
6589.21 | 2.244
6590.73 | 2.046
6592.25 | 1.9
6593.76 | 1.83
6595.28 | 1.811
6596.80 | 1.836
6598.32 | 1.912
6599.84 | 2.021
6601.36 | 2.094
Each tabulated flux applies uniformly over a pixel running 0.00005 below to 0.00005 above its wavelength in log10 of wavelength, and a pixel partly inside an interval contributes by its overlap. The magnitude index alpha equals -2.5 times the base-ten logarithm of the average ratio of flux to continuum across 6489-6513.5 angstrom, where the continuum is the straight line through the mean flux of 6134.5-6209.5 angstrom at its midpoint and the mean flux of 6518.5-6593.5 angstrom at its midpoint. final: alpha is 0.20 mag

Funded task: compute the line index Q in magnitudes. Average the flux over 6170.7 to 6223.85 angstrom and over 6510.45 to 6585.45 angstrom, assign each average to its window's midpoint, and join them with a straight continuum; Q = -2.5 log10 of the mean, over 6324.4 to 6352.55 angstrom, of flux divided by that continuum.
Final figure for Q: 0.05 mag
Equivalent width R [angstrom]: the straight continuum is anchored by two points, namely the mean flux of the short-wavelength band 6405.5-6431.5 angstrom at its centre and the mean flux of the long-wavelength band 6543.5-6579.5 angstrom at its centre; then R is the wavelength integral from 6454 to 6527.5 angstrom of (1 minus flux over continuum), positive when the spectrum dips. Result 9.4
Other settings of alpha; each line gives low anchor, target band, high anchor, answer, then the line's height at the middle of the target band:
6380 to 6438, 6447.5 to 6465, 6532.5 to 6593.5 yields 0.14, 2.21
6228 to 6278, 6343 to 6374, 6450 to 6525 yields -0.06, 1.99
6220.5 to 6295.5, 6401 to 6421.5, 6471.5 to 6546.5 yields -0.04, 2.04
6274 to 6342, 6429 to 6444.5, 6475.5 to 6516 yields -0.09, 2.03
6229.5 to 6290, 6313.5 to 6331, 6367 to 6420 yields 0.02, 2.06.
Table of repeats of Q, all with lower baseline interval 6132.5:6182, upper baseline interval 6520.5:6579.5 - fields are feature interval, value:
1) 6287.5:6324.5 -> 0.010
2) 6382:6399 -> 0.072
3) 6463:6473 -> 0.115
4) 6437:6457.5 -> 0.088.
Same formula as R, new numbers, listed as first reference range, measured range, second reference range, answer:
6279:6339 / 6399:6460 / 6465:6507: -1.7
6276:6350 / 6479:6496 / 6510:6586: 1.7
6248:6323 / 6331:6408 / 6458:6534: -1.7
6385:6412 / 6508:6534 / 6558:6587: 4.6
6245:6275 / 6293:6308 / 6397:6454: -1.3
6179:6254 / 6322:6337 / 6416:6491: -0.1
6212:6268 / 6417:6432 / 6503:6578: 0.2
